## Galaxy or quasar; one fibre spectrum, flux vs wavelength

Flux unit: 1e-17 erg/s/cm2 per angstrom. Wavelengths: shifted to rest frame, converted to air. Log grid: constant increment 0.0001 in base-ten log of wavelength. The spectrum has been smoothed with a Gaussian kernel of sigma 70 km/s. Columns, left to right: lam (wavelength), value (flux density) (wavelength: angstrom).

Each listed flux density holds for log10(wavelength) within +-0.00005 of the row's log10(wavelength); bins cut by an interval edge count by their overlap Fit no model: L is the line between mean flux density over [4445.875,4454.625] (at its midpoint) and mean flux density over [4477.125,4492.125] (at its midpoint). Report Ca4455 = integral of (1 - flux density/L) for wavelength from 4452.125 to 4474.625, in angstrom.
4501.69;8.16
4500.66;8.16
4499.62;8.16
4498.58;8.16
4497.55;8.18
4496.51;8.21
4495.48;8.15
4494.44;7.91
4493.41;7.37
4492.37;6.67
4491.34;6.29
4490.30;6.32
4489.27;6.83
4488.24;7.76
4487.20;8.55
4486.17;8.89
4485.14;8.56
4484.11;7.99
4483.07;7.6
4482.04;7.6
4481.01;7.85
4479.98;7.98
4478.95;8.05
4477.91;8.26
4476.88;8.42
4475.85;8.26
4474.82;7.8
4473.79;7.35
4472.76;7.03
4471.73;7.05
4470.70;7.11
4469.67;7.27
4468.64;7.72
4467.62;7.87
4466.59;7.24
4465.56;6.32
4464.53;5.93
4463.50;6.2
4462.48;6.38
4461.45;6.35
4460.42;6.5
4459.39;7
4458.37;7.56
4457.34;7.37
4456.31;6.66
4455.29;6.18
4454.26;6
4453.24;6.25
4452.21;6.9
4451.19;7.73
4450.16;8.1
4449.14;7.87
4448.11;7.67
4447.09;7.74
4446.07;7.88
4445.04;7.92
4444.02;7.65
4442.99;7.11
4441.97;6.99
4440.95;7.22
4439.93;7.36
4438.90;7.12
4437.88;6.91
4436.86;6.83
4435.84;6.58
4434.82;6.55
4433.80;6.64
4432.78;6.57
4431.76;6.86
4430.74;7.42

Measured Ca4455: 2.0 angstrom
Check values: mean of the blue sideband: 7.36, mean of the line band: 6.84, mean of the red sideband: 7.74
